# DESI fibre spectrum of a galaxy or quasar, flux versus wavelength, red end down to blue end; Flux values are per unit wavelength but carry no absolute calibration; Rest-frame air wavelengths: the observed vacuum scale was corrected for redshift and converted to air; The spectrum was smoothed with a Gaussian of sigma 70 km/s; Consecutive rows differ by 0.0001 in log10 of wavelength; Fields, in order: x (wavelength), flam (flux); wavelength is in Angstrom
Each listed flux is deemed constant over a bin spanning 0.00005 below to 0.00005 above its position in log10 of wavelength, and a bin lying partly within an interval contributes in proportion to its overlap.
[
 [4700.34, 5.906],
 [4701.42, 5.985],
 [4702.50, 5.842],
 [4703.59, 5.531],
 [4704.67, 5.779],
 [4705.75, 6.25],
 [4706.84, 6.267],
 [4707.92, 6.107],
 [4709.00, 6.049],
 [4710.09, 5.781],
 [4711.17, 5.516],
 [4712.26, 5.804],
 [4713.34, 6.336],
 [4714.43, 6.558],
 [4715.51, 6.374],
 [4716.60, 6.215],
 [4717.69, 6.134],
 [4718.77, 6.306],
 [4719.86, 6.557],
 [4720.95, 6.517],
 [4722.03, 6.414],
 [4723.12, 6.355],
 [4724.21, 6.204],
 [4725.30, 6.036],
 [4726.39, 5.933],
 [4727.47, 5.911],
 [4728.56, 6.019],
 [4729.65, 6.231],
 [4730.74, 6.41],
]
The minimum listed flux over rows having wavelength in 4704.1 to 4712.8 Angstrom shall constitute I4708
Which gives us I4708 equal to 5.516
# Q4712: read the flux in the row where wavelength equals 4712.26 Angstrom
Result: 5.804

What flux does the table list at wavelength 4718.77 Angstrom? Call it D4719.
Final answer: 6.306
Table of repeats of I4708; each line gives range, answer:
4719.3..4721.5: 6.517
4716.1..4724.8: 6.134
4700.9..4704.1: 5.531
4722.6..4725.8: 6.036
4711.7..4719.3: 5.804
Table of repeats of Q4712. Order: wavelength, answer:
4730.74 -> 6.41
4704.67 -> 5.779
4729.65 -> 6.231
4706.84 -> 6.267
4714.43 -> 6.558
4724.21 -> 6.204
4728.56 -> 6.019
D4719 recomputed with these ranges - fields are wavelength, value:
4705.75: 6.25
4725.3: 6.036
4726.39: 5.933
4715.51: 6.374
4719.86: 6.557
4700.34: 5.906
